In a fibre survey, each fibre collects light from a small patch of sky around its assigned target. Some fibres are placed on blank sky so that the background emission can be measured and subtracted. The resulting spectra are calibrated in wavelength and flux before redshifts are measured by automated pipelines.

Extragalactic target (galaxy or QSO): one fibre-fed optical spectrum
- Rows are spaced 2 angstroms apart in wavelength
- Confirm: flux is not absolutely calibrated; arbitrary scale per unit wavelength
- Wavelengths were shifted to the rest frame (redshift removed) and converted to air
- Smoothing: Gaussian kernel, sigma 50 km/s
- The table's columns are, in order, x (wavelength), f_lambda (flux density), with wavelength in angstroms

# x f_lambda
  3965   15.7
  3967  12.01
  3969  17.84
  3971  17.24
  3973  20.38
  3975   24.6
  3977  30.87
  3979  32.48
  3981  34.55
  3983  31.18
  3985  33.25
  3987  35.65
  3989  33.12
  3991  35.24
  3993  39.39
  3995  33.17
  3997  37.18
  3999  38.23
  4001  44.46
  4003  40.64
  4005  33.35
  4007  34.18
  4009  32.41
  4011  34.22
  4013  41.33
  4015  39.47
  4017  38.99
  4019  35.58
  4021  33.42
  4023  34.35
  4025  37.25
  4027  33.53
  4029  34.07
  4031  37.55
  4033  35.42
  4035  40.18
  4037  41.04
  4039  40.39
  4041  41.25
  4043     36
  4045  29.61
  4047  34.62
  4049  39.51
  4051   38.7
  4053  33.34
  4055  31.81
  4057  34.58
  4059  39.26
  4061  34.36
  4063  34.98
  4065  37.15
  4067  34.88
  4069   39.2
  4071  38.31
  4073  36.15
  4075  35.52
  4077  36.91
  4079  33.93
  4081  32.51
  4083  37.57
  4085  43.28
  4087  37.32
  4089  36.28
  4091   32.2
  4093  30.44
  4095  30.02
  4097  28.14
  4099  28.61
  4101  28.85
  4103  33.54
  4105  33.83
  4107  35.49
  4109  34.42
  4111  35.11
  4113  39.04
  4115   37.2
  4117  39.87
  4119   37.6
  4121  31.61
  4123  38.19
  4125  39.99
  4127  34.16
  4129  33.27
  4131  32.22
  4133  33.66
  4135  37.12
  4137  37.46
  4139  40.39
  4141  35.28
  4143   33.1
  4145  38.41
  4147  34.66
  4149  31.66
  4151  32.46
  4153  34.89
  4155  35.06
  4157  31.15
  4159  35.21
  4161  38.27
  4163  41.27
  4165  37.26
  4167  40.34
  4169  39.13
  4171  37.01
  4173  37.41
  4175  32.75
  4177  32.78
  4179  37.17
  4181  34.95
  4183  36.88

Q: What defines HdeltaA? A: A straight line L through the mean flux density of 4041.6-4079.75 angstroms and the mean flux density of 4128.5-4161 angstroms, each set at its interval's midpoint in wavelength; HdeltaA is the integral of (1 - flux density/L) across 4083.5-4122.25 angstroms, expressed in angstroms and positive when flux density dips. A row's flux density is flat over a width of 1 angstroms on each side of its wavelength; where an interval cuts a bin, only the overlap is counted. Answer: 1.0 angstroms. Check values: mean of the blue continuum 35.8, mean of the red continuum 34.9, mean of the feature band 34.4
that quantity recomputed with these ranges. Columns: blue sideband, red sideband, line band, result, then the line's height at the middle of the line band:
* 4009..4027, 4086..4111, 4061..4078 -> -1.3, 33.9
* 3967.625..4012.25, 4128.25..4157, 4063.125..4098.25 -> -1.5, 33.8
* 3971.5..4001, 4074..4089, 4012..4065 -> -2.4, 35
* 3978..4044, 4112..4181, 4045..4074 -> 0.3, 36.3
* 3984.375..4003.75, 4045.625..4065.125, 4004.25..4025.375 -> 0.4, 36.6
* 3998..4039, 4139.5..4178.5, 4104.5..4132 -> 0.2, 36.1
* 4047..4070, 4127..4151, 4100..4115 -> 0.4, 35.5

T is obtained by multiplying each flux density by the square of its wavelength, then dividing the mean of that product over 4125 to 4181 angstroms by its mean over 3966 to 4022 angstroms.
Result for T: 1.18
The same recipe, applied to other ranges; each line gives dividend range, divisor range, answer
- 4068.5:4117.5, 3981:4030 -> 1.01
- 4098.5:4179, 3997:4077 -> 1.02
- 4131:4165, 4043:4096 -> 1.04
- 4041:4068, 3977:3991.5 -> 1.10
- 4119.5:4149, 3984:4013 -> 1.05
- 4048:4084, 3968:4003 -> 1.17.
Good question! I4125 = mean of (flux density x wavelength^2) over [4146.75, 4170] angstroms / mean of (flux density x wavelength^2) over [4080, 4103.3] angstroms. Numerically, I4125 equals 1.1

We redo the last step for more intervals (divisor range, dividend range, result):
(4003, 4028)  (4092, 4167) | 1.03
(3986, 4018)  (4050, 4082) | 1.00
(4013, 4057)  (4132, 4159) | 1.01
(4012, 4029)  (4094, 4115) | 0.94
